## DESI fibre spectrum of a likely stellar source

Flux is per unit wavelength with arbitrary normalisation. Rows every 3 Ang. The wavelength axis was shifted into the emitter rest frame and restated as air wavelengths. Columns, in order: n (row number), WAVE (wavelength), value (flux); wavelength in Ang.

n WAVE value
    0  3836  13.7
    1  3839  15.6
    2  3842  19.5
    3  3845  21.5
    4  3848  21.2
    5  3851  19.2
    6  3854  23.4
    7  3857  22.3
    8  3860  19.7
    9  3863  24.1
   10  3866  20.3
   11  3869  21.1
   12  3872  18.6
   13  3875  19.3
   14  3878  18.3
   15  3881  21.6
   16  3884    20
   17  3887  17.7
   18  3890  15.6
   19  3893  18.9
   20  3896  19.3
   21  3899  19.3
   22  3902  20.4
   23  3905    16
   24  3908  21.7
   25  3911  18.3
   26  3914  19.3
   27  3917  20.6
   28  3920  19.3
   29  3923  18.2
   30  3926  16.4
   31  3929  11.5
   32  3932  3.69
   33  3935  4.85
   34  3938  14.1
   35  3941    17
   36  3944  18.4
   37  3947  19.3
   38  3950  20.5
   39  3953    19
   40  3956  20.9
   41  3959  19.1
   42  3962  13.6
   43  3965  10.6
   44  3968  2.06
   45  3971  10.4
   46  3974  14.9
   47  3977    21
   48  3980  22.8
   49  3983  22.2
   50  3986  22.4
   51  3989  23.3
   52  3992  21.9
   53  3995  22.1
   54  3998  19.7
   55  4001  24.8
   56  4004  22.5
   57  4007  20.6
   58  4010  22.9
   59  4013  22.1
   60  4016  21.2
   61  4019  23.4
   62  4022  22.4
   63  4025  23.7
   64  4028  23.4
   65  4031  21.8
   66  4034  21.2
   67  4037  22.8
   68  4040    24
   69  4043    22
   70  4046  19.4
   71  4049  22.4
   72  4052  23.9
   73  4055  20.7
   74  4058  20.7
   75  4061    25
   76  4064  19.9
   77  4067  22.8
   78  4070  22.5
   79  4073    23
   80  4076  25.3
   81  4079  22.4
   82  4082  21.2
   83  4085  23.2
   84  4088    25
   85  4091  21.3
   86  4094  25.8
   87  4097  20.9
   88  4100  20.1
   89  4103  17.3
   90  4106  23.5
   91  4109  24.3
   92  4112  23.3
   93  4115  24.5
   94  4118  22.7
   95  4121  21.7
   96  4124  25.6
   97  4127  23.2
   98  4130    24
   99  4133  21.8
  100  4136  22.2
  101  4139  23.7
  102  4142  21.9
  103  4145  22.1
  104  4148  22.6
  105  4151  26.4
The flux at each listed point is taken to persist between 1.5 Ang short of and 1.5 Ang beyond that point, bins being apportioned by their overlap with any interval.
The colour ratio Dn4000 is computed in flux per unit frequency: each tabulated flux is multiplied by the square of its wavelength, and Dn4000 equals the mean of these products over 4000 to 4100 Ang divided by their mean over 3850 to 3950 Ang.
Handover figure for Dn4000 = 1.3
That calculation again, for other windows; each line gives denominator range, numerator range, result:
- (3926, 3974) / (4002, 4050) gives 1.68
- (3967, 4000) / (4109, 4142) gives 1.33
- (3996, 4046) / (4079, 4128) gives 1.06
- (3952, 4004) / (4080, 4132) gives 1.32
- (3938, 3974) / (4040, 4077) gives 1.52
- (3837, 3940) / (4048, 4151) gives 1.39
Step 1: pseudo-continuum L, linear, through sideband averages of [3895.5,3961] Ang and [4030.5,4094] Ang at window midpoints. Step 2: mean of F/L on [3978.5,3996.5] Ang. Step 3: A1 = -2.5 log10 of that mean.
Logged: -0.15 mag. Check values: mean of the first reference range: 17.1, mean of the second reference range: 22.5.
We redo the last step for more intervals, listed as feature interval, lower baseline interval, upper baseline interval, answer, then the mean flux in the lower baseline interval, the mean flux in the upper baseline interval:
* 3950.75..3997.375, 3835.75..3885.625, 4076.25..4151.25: 0.20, 20.1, 22.8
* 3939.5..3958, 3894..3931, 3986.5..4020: 0.03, 18.2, 22.2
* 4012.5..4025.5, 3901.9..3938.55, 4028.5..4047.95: -0.08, 15.6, 22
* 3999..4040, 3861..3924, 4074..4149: -0.06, 19.4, 22.8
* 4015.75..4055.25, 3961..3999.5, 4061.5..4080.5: -0.09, 17.5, 22.8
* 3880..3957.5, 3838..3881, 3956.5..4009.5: 0.13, 20.4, 18.6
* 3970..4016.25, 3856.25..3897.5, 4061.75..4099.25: 0.02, 19.7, 22.8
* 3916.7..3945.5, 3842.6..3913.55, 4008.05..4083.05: 0.41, 19.9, 22.4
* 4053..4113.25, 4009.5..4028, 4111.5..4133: 0.04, 22.7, 23.5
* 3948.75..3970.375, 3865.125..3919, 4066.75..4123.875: 0.34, 19.2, 22.7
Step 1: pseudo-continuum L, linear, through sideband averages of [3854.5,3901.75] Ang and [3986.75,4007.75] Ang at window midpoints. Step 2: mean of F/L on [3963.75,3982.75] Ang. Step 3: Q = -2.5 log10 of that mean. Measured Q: 0.461 mag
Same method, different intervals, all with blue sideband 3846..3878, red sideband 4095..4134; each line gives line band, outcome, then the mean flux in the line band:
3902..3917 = 0.11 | 19.2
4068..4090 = -0.04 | 23.2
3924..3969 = 0.44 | 14.2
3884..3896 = 0.17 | 18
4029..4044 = -0.02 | 22.4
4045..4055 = 0.01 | 21.8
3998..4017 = -0.02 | 22.2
